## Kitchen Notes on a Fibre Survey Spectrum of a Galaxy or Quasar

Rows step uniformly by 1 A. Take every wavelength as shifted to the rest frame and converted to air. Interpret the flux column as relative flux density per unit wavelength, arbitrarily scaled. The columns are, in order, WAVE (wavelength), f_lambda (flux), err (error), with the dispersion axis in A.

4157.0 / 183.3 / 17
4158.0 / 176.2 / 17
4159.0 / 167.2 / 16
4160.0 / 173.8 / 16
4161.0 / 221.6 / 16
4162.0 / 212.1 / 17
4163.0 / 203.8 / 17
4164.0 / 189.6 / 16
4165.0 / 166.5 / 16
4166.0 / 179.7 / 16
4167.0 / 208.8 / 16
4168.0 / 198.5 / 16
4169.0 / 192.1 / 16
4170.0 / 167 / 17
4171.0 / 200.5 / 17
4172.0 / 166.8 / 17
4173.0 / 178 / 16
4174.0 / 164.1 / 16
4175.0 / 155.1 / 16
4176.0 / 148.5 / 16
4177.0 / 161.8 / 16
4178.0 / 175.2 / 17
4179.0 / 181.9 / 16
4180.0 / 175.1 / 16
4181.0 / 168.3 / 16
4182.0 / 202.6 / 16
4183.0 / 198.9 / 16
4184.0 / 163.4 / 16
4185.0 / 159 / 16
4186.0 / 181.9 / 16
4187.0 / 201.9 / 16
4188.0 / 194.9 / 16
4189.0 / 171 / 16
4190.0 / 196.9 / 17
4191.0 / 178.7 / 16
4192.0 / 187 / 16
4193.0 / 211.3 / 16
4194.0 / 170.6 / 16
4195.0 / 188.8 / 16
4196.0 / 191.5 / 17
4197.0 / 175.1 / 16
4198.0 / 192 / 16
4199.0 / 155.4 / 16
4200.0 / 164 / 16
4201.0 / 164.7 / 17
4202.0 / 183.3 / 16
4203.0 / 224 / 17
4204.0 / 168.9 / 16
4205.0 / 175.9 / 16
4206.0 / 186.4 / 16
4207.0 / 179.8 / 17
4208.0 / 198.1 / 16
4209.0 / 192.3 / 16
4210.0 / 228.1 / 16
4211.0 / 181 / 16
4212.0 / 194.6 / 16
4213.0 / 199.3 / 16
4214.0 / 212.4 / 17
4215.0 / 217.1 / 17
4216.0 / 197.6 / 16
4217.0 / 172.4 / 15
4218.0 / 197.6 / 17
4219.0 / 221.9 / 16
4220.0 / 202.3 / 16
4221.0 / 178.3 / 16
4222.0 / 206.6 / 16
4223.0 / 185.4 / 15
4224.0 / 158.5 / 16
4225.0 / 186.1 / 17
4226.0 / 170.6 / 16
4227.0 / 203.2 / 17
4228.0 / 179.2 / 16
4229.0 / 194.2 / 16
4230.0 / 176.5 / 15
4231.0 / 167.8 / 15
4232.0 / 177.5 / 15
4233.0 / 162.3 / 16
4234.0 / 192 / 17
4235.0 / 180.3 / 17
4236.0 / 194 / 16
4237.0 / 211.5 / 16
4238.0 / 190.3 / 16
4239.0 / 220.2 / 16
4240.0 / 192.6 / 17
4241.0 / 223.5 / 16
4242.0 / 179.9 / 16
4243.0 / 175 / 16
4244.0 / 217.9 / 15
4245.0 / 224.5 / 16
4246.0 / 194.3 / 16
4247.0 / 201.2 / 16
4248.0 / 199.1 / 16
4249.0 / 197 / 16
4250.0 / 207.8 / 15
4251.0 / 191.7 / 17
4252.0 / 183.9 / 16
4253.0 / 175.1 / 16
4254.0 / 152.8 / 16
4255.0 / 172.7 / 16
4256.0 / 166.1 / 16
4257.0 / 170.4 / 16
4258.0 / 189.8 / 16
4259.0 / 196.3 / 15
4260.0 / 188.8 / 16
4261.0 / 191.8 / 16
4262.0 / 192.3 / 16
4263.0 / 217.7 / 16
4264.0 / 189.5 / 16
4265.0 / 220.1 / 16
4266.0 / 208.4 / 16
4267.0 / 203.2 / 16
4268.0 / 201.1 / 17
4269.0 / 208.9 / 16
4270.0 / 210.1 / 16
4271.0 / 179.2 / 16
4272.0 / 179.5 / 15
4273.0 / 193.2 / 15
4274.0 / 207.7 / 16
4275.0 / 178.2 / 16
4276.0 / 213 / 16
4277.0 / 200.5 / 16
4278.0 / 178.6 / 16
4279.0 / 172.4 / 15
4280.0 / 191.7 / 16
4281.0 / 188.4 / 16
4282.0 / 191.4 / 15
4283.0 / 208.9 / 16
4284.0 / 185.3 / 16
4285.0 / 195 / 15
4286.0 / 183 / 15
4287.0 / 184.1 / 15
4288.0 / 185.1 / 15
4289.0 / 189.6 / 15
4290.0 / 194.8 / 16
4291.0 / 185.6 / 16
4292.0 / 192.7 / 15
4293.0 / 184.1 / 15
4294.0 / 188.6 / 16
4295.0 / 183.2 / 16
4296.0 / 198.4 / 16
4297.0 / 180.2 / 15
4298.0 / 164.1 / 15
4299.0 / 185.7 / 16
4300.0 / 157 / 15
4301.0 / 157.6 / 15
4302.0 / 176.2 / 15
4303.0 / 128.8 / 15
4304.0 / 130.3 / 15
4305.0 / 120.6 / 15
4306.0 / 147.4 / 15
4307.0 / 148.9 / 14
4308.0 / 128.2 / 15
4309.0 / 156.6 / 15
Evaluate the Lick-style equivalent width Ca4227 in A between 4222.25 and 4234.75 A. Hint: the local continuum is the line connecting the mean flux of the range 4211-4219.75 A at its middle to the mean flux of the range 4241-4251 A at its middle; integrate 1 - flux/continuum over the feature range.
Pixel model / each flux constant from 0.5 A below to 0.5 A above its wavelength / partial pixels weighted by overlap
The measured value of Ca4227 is 1.3 A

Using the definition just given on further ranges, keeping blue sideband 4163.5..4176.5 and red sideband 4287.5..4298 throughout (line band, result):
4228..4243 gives -0.53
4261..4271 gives -1.00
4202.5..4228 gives -1.67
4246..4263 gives -0.27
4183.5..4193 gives -0.20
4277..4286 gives -0.15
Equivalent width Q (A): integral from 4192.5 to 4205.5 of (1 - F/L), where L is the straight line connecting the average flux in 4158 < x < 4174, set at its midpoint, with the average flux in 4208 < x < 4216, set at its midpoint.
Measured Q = 1.1 A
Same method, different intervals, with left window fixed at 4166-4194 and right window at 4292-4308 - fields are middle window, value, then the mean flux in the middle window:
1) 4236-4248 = -2.1 A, 202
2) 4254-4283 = -4.3 A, 192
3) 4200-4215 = -1.3 A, 192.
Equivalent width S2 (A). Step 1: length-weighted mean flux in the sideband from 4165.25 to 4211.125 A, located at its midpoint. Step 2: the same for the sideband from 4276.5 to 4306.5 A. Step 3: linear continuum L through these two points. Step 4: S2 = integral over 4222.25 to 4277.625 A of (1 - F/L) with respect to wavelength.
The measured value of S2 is -3.78 A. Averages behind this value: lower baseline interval 182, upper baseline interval 178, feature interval 192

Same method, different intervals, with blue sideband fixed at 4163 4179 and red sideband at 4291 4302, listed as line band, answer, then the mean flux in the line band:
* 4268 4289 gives -1.5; 192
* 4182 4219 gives -2.1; 188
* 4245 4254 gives -0.7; 193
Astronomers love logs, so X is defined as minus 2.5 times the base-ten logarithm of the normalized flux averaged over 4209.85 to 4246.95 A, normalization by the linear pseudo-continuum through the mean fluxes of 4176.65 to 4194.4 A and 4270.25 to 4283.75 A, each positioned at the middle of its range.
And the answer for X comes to -0.04 mag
